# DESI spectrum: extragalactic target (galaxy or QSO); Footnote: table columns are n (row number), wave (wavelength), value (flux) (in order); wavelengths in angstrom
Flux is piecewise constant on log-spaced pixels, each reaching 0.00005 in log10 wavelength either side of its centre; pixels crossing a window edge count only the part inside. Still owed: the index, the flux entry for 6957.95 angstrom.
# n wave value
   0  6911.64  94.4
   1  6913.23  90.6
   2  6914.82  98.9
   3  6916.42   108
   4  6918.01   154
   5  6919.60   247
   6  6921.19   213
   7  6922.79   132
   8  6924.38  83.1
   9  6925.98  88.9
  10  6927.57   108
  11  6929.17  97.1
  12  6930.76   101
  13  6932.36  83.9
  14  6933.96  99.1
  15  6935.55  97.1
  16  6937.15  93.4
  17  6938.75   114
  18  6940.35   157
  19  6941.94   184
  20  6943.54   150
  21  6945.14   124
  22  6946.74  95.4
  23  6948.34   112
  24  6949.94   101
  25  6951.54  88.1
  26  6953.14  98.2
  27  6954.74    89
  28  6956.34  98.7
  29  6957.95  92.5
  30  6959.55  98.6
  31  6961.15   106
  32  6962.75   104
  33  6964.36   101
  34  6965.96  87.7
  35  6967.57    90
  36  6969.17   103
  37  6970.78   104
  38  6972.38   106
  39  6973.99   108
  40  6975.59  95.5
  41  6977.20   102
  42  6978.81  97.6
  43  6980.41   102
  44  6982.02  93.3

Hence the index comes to 92.5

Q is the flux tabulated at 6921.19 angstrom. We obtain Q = 213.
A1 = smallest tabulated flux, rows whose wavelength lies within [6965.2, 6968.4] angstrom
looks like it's 87.7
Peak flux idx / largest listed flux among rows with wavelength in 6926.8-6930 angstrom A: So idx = 108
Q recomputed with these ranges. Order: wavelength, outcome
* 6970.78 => 104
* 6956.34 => 98.7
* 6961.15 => 106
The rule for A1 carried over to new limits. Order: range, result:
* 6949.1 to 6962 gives 88.1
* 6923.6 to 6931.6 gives 83.1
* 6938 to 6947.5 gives 95.4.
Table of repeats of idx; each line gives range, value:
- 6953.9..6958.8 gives 98.7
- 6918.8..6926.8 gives 247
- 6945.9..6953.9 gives 112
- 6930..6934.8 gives 101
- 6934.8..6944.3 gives 184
